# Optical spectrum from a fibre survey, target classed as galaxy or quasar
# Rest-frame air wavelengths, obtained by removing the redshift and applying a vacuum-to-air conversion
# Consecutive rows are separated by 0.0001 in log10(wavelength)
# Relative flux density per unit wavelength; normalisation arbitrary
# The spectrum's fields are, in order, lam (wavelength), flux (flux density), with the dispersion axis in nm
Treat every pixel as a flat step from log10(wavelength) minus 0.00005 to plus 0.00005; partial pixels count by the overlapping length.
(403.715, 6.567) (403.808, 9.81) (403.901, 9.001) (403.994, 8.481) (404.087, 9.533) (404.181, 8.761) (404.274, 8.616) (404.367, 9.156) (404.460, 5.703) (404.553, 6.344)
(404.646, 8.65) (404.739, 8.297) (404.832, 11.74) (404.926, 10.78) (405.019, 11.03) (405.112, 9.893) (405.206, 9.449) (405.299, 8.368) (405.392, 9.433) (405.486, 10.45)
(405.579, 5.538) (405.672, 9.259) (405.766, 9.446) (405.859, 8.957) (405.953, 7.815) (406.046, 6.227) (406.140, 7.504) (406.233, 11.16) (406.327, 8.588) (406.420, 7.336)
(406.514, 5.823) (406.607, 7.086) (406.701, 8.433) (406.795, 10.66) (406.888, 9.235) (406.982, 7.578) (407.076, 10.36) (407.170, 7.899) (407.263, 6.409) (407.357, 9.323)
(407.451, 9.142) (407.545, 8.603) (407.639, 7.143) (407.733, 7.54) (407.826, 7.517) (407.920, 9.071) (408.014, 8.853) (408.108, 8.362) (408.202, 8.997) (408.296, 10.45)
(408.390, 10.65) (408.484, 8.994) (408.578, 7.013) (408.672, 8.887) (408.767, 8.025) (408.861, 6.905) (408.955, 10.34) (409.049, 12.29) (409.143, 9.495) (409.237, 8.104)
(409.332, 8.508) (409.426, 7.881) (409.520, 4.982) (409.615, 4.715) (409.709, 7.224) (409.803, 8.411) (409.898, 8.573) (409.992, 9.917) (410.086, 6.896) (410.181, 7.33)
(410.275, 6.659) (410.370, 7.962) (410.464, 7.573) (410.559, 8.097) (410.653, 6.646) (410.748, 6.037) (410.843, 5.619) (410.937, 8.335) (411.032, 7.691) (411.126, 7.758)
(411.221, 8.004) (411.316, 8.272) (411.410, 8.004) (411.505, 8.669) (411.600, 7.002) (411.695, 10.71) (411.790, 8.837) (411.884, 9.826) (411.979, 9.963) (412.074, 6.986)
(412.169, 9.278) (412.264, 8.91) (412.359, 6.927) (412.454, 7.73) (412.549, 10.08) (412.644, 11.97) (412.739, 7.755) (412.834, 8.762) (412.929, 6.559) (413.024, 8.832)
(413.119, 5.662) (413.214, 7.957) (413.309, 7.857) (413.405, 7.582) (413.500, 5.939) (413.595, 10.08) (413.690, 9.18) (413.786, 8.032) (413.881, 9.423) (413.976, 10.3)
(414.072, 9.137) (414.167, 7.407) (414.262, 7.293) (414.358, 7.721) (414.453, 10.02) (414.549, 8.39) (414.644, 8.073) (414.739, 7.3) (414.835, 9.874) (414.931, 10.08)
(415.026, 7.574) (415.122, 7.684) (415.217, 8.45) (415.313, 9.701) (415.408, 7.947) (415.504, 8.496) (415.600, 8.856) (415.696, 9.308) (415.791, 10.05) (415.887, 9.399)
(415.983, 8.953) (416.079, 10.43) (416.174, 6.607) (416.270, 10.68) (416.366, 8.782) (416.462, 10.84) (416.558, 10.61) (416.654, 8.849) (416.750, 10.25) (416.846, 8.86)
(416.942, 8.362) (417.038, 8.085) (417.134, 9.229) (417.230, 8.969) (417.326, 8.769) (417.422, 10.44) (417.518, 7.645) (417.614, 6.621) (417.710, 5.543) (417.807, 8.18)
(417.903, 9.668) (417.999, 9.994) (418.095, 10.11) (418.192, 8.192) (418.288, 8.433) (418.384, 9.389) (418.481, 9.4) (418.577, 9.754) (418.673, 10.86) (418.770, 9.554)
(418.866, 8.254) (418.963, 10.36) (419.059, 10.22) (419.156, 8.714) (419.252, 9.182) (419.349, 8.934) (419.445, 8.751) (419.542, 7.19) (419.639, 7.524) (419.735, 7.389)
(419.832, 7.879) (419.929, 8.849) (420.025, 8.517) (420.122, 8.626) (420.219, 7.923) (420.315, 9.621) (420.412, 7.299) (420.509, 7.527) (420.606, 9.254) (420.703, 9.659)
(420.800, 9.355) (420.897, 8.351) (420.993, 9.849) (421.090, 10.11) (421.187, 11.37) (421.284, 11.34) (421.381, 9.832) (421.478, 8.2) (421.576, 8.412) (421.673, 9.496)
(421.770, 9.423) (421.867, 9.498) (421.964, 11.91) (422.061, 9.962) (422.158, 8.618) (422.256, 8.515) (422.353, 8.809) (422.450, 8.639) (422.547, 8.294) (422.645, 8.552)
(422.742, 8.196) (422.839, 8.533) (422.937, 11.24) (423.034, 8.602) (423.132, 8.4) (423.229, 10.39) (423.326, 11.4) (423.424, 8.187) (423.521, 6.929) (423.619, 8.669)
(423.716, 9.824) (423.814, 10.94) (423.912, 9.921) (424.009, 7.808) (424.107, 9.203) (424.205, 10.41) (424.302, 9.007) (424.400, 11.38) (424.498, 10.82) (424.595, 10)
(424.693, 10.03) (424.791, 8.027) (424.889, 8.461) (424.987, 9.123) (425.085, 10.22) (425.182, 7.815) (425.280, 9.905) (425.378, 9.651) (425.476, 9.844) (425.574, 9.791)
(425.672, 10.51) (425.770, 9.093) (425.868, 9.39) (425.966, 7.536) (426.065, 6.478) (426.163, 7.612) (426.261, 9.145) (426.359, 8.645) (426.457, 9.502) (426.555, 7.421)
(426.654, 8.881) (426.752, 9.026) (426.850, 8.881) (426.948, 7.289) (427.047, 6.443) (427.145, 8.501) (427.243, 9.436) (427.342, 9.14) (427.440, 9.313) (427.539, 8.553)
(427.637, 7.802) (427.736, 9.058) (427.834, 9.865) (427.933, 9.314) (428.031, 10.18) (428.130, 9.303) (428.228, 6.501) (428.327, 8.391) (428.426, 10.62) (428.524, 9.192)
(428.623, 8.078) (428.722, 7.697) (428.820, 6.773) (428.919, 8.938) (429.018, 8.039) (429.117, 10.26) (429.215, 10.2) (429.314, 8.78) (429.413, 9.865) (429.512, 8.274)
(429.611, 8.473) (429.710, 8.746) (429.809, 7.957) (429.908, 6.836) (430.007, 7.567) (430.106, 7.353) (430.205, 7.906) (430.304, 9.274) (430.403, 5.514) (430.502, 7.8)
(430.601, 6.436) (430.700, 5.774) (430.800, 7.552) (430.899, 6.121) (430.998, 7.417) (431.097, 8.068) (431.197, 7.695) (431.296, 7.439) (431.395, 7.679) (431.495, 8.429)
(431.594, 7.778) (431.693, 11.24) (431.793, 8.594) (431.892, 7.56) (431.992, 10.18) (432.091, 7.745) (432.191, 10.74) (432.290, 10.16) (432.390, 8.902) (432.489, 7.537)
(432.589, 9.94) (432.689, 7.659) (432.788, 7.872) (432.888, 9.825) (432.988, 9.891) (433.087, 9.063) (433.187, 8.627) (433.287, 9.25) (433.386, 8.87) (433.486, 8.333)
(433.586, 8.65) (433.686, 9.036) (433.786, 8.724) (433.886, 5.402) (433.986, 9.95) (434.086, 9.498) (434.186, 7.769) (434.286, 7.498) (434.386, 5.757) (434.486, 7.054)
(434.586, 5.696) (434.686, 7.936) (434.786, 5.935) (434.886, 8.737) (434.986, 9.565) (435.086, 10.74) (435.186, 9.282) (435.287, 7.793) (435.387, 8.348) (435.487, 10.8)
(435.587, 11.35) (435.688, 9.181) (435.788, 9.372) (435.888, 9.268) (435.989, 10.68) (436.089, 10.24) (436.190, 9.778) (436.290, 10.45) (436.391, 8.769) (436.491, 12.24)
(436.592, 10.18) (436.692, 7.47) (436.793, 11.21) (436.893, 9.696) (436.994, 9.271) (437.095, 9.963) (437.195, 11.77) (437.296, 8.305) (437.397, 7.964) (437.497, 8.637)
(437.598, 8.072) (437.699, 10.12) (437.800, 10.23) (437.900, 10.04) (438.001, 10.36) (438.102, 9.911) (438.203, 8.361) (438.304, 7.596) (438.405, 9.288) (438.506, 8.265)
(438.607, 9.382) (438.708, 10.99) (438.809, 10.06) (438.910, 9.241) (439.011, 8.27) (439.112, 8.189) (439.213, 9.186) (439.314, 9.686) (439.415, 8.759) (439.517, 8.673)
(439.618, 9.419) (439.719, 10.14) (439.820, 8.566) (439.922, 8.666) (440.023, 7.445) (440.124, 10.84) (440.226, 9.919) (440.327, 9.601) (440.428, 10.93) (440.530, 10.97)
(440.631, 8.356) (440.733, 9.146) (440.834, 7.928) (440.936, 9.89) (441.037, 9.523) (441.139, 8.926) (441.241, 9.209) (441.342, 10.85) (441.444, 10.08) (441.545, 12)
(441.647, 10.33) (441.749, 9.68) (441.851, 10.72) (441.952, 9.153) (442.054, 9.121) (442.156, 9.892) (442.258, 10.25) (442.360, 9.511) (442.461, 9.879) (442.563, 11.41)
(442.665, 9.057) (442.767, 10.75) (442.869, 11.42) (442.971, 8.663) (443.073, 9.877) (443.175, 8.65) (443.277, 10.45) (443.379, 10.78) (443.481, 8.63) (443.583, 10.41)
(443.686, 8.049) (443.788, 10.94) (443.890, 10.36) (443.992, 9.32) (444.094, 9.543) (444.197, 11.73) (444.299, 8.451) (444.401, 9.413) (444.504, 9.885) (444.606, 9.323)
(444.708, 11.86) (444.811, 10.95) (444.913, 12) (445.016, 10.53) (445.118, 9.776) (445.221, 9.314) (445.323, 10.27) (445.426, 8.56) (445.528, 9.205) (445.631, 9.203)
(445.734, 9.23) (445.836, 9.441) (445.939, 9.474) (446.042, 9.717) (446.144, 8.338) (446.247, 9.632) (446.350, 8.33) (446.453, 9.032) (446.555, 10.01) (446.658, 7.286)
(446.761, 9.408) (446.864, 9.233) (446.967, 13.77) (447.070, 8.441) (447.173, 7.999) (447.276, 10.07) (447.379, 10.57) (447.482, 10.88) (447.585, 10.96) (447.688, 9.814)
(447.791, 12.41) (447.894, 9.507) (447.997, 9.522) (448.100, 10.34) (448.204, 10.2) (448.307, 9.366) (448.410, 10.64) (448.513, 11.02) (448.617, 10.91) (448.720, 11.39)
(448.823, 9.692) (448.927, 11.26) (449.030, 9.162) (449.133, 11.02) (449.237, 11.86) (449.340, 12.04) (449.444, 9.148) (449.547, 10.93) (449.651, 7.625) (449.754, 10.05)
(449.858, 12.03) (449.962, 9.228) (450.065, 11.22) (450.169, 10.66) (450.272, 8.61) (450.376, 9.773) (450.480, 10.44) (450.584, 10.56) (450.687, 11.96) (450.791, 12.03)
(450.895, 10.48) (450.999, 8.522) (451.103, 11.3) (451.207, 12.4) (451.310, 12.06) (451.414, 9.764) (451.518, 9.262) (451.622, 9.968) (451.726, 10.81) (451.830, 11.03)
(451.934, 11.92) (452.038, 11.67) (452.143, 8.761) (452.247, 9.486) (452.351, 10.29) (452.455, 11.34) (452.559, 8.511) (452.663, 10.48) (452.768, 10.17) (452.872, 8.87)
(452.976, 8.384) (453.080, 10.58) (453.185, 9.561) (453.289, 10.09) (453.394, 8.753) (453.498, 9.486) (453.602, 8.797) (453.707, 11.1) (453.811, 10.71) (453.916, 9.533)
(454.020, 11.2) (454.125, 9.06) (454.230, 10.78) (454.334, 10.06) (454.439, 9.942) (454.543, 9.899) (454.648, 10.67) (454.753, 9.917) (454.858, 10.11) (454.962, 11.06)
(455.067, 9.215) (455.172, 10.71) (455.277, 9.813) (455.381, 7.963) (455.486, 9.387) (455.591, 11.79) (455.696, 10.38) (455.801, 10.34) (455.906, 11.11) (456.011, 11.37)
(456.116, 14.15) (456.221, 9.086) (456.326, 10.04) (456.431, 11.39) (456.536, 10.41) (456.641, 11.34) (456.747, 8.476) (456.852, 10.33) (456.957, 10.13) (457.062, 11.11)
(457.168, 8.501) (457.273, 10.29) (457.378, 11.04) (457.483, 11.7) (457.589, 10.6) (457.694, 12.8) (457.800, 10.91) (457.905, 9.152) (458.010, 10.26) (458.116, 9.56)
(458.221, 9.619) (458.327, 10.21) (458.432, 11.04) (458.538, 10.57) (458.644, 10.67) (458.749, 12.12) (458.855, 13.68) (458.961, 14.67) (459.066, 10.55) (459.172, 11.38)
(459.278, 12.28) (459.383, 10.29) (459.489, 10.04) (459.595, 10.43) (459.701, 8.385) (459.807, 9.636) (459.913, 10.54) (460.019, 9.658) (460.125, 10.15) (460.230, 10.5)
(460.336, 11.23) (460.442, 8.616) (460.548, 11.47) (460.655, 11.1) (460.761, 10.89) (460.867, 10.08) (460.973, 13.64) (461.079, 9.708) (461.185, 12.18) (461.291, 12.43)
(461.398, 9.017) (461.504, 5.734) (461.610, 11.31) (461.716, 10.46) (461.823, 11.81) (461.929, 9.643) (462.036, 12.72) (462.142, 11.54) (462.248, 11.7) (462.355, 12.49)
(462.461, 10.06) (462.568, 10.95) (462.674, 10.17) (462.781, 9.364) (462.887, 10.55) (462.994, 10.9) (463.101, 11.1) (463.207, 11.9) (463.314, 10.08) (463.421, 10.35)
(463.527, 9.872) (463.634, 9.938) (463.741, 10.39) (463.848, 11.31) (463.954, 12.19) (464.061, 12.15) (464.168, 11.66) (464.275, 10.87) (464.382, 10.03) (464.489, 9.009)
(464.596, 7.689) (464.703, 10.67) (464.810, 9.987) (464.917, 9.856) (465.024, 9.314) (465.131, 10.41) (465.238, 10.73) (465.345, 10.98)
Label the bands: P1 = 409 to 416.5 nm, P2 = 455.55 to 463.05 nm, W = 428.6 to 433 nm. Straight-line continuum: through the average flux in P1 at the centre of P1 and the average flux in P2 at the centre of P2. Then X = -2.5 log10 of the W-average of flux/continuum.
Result 0.13 mag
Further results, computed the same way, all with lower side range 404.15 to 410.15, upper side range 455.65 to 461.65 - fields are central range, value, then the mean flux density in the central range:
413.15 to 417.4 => 0.01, 8.8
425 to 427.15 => 0.07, 8.72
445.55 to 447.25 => 0.10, 9.29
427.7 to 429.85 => 0.07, 8.84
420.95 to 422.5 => -0.06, 9.62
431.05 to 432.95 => 0.10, 8.69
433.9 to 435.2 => 0.20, 8.01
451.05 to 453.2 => 0.01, 10.3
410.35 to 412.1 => 0.09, 8.02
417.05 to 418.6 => 0.03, 8.74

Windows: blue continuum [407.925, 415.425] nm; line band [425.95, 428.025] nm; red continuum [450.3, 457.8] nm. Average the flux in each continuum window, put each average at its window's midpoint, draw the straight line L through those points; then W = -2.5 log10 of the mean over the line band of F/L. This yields 0.07 mag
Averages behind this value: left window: 8.31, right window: 10.3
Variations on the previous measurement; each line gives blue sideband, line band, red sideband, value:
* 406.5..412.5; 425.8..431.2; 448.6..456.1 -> 0.11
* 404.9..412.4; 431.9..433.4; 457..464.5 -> 0.05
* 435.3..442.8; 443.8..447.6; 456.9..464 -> 0.02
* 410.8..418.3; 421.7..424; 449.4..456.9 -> -0.03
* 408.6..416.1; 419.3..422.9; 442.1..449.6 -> -0.02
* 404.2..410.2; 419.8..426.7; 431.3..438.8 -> -0.04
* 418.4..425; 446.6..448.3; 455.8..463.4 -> 0.03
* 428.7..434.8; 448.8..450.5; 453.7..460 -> -0.04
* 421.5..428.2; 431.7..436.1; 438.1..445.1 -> 0.08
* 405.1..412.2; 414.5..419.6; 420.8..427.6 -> -0.02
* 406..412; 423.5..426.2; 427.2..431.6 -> -0.13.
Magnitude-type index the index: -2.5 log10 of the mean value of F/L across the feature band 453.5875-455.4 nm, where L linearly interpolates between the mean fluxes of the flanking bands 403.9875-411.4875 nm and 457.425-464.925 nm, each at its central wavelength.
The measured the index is 0.034 mag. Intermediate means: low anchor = 8.33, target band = 10.1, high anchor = 10.7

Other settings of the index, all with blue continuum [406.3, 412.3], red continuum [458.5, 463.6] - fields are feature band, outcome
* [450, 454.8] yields 0.014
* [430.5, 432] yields 0.194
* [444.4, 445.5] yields -0.020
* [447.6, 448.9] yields -0.028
